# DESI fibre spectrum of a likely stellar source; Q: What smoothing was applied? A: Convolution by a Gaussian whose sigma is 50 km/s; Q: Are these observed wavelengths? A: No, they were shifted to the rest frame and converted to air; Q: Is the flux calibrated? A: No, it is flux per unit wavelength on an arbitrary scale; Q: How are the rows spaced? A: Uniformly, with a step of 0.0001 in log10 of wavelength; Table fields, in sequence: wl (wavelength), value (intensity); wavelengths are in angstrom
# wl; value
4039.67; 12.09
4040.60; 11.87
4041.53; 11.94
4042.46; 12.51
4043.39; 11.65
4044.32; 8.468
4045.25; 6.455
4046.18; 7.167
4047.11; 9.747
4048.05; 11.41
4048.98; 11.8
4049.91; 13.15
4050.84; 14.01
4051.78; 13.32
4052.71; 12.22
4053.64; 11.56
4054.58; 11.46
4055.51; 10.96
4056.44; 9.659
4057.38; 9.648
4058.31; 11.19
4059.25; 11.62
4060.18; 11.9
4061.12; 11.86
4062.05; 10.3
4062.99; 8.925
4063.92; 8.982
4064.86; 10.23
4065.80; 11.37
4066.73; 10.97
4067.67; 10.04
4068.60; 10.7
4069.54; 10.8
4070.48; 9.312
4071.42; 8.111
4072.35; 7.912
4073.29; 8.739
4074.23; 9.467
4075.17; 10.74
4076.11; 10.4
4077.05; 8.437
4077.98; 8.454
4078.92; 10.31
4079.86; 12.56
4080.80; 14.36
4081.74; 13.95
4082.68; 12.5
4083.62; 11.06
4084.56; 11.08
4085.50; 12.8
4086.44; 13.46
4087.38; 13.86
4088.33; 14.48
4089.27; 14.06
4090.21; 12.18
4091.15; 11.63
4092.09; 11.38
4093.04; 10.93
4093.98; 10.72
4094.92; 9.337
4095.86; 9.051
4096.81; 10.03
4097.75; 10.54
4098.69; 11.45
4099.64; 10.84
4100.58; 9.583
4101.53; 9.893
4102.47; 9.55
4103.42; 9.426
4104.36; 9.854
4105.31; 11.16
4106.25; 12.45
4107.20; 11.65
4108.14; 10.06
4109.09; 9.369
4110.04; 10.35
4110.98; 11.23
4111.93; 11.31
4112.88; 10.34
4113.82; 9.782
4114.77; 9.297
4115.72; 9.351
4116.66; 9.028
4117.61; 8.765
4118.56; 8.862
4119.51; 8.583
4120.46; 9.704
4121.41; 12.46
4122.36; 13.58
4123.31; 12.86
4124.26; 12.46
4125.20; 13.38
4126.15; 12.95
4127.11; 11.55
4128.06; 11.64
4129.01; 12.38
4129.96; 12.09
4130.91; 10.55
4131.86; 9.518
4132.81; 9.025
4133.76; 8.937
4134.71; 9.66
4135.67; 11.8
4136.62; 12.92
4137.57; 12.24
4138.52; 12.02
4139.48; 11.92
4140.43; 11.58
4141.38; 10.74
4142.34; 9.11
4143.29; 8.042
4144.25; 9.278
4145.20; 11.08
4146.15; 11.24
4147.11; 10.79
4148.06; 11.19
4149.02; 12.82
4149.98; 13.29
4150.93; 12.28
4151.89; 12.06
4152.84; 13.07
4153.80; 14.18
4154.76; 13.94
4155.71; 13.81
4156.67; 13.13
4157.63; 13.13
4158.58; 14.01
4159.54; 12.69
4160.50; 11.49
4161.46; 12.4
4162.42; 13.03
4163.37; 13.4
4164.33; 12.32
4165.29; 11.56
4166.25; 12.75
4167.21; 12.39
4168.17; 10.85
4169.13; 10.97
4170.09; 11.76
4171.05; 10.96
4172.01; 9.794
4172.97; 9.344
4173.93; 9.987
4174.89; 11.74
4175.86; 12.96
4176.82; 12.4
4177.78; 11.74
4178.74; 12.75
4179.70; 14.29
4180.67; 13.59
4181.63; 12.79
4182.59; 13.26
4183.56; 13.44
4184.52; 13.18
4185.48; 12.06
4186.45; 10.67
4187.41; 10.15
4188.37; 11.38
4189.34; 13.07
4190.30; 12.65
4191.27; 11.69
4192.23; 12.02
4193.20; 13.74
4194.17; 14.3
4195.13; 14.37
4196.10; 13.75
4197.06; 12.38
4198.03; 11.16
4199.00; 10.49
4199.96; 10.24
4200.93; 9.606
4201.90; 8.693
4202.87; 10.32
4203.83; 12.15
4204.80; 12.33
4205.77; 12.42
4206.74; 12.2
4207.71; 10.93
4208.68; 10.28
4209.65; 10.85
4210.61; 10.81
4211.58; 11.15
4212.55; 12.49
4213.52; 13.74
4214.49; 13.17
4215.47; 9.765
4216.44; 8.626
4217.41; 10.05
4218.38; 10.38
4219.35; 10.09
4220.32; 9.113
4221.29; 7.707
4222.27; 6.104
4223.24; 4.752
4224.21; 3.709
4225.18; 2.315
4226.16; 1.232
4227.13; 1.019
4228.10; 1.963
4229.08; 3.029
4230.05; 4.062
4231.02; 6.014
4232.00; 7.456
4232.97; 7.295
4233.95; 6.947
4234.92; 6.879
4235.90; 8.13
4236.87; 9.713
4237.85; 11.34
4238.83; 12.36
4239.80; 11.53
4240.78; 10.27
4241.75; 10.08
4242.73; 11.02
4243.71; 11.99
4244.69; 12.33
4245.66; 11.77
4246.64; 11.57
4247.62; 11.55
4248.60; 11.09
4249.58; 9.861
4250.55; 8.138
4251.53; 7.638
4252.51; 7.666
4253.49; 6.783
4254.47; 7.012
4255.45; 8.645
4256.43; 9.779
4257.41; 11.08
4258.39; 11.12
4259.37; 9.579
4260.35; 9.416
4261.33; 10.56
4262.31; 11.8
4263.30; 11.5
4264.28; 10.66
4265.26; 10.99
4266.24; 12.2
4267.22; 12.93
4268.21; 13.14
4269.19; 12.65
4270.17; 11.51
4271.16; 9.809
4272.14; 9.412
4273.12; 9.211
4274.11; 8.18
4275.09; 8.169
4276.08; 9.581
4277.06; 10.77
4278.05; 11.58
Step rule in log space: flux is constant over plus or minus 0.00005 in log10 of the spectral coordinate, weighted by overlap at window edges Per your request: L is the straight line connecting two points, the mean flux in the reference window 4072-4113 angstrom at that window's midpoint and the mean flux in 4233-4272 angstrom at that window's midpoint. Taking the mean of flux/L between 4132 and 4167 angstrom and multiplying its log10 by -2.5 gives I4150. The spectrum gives -0.11 mag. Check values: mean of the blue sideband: 11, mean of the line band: 11.8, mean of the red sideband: 10.3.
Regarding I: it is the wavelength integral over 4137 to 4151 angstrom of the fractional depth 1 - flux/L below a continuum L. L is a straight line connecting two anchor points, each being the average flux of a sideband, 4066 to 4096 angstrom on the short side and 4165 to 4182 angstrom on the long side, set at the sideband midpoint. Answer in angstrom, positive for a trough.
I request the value 0.5 angstrom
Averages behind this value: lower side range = 11.1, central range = 11.2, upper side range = 11.8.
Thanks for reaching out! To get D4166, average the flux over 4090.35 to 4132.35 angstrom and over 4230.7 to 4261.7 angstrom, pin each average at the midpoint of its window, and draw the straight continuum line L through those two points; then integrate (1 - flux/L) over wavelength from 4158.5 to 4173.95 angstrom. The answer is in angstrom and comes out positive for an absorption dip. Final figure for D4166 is -2.2 angstrom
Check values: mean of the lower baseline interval 10.7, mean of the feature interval 11.7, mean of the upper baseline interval 9.6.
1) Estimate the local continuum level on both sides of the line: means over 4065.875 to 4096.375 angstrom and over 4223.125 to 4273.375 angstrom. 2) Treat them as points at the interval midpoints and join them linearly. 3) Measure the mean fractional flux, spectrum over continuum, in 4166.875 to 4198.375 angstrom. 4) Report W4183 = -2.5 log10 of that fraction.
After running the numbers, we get -0.24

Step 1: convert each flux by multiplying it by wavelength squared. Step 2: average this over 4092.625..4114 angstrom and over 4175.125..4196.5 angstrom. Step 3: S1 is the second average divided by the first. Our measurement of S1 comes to 1.3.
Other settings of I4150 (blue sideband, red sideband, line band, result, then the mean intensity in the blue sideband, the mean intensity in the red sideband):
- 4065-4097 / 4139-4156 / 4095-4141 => 0.06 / 11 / 11.7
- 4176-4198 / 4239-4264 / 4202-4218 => 0.05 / 12.7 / 10.2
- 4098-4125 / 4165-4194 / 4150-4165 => -0.13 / 10.5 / 12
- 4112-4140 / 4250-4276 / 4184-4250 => 0.05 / 11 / 9.98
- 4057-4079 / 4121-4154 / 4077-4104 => -0.08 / 10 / 11.5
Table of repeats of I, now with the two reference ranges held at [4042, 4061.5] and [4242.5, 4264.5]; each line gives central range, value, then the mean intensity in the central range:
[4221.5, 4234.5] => 7.4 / 4.39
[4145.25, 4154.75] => -1.6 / 12.3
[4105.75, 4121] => 1.0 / 10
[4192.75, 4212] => -2.4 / 11.6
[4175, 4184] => -2.2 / 13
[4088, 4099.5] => -0.5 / 11.3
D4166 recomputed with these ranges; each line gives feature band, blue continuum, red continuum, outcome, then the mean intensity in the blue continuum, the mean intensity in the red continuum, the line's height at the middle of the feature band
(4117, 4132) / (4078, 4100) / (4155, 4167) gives 1.2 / 11.8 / 12.8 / 12.3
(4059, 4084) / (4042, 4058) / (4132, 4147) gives 0.7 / 10.9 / 10.6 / 10.8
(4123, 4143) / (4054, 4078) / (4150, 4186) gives 0.5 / 10.1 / 12.4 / 11.6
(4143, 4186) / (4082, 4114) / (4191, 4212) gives -2.7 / 11.1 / 11.6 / 11.5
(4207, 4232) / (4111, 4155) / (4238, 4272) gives 7.0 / 11.2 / 10.6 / 10.8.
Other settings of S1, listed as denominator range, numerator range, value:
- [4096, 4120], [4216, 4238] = 0.67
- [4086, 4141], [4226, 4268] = 0.88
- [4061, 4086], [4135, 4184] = 1.19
